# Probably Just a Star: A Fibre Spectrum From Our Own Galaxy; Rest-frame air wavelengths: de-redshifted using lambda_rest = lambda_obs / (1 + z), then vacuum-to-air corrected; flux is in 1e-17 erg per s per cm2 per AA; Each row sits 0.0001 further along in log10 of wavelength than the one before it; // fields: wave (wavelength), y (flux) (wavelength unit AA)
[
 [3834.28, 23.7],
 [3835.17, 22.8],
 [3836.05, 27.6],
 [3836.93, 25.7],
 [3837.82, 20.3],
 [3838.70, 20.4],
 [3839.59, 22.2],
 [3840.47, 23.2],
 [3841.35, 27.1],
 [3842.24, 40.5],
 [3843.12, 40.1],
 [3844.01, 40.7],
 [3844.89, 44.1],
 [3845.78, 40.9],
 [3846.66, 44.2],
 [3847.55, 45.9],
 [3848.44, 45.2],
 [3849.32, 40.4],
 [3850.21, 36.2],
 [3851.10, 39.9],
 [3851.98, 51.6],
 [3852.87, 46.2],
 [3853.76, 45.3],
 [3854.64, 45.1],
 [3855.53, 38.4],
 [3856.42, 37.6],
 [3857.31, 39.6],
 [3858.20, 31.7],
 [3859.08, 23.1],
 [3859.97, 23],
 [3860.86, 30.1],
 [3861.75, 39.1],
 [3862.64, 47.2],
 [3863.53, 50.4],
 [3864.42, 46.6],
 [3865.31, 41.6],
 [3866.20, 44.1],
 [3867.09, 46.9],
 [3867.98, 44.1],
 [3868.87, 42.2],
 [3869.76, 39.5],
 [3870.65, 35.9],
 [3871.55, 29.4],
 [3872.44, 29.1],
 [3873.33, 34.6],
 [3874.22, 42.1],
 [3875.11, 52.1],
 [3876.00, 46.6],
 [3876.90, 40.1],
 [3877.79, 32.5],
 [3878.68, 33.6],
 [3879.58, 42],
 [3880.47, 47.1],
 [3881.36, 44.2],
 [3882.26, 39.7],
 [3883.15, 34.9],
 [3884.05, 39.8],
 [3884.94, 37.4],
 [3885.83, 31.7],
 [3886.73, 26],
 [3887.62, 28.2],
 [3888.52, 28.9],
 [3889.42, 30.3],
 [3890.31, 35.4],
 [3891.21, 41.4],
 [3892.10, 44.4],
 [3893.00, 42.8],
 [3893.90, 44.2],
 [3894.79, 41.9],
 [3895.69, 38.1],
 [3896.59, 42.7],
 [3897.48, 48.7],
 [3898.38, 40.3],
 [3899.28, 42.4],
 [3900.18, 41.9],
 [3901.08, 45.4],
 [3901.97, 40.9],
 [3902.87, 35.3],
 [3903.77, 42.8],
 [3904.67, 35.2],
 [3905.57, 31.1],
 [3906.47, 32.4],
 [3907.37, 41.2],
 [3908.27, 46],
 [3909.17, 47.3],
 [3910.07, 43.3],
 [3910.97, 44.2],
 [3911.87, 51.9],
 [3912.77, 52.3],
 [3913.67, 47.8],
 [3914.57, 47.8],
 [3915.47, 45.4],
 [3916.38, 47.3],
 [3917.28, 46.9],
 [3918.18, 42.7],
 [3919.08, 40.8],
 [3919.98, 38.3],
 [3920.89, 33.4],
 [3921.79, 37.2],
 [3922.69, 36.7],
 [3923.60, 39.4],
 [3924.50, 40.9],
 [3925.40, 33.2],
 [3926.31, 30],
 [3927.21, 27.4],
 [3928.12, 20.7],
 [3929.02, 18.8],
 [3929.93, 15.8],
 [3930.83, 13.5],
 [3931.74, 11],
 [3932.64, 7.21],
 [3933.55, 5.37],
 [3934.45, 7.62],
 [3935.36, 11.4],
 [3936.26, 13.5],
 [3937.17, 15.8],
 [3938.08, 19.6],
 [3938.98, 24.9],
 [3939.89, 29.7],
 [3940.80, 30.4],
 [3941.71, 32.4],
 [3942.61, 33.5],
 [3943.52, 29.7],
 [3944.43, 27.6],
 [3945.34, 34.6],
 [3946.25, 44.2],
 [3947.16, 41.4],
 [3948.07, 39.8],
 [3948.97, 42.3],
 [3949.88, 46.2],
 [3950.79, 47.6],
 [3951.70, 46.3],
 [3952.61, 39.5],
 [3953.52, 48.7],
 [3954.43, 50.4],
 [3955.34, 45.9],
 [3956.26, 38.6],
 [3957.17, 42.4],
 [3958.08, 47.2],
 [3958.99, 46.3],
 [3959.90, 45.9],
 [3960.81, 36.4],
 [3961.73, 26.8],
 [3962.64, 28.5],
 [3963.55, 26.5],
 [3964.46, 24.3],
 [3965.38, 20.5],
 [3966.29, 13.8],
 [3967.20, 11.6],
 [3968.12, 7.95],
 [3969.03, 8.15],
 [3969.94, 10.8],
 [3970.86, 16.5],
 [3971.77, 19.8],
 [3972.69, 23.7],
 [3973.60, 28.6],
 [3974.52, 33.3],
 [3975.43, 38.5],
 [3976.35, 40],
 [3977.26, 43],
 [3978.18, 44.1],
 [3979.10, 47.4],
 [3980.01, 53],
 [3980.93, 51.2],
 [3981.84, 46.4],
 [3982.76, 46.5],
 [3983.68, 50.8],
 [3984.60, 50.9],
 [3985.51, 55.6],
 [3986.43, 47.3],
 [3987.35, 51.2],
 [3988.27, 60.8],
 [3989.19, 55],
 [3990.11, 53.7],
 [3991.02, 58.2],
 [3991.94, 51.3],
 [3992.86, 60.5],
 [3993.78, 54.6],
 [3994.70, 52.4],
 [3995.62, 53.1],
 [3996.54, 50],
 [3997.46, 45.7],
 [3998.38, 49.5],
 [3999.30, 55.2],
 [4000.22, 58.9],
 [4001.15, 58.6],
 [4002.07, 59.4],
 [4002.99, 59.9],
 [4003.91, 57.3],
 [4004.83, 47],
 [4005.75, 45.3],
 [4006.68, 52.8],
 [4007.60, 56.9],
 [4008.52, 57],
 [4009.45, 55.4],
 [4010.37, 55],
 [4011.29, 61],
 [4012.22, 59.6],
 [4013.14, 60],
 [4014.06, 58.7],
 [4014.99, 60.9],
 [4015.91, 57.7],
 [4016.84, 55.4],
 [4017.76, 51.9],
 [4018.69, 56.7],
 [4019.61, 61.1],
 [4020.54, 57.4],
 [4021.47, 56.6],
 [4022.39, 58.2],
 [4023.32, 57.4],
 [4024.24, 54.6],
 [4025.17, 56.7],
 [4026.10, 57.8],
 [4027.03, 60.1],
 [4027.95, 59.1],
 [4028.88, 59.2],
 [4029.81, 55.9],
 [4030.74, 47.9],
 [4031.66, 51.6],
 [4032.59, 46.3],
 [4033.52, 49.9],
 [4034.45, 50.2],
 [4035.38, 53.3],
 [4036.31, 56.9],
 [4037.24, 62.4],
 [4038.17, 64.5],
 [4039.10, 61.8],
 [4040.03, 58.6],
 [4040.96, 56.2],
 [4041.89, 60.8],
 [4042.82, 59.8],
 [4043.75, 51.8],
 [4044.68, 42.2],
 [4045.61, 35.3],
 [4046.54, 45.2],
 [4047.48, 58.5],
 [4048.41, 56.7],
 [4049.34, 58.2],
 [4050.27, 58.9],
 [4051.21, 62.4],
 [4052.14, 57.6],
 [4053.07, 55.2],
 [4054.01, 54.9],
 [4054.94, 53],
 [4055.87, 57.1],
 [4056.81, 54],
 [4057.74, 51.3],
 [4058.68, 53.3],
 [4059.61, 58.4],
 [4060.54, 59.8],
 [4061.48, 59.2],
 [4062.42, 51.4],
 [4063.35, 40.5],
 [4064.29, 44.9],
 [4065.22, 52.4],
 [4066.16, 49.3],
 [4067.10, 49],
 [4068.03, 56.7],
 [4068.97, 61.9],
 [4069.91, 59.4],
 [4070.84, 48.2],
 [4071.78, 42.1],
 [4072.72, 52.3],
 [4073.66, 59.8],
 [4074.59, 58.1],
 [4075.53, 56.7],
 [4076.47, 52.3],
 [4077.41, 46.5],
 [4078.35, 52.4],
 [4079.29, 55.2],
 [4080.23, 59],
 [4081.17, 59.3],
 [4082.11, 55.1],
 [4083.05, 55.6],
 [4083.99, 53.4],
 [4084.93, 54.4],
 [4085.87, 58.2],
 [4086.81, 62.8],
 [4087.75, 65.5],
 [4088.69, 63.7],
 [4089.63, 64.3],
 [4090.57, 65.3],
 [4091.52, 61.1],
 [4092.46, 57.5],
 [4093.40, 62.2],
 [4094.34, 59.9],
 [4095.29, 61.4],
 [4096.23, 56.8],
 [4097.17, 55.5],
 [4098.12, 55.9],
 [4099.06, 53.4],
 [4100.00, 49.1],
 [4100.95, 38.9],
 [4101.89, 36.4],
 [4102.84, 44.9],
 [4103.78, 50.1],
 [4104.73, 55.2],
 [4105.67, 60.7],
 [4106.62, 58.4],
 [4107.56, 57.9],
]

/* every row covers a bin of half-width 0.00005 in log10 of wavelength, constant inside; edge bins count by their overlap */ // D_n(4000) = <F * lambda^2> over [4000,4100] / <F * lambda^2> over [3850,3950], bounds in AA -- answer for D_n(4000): 1.66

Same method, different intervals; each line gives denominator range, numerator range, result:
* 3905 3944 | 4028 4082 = 1.82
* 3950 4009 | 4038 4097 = 1.35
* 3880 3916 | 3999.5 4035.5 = 1.46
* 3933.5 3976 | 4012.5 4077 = 1.91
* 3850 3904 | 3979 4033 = 1.48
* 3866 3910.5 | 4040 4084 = 1.50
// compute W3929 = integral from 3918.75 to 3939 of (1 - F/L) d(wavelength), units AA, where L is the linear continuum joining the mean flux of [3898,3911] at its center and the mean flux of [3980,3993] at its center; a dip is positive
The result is 9.4 AA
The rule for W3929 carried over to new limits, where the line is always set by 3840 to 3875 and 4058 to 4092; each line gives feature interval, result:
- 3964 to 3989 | 6.79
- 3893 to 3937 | 8.39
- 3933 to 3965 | 8.94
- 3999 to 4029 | -3.50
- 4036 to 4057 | -0.95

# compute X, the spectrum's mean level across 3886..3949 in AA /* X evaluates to 34.4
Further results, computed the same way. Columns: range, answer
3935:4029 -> 44.2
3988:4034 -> 55.5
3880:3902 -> 39.1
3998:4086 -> 55.1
